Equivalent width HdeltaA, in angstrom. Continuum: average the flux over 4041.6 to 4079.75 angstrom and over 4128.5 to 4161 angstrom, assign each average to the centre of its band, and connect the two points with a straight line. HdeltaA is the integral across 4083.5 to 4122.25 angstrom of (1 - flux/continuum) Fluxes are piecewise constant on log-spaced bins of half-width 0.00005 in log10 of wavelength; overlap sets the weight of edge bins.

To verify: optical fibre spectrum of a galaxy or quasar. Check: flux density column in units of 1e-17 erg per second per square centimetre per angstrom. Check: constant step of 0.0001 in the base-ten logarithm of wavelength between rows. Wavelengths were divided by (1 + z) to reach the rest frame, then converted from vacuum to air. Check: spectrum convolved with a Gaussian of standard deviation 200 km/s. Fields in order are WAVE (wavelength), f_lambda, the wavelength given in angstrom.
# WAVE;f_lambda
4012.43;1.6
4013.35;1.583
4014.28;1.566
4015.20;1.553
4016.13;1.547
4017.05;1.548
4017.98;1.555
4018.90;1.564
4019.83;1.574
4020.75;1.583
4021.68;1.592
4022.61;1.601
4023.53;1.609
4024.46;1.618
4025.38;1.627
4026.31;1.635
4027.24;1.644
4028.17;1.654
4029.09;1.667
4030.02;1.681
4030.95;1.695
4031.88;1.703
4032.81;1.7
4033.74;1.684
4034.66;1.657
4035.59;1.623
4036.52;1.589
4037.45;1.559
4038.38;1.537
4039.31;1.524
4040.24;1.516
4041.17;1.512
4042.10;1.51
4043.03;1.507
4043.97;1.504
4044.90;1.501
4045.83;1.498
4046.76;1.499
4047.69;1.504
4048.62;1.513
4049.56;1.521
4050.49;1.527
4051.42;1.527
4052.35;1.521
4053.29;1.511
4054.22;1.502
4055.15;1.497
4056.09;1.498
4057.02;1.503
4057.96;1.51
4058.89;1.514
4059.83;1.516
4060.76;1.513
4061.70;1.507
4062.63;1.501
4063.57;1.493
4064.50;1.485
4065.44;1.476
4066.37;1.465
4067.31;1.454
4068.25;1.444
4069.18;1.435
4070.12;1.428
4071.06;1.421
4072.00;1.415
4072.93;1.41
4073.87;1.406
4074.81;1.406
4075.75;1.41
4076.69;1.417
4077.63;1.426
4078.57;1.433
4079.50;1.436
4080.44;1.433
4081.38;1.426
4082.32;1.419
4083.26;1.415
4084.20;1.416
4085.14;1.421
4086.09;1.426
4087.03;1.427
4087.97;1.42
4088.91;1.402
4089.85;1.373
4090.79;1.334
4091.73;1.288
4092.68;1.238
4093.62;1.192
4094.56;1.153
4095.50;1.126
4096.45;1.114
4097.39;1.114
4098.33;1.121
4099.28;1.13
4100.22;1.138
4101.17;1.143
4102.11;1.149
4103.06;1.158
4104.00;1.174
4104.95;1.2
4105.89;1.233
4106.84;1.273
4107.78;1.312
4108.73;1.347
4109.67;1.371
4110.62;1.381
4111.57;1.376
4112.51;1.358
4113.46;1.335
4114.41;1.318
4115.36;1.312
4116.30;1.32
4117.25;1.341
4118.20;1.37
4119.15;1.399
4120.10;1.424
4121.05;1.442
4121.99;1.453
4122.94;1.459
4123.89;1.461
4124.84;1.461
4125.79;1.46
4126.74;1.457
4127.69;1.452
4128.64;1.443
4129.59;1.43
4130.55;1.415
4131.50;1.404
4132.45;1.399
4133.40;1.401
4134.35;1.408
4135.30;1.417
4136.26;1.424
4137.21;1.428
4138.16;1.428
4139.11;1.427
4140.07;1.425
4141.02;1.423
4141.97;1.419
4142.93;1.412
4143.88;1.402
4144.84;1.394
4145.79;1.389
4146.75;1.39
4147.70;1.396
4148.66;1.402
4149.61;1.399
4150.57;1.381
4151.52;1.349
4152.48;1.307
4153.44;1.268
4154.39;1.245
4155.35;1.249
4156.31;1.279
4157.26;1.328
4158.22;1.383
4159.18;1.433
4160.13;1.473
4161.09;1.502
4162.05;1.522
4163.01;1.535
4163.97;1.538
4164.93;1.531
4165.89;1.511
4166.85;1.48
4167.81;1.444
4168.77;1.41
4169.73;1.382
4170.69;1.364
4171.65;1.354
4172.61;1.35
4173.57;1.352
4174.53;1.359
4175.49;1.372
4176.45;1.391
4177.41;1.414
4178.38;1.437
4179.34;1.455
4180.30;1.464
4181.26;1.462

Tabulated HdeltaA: 3.8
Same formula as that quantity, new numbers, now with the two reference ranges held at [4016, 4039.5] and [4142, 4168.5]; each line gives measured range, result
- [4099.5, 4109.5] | 1.84 angstrom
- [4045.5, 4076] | 1.60 angstrom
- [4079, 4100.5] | 2.99 angstrom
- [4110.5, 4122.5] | 0.80 angstrom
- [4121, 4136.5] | 0.16 angstrom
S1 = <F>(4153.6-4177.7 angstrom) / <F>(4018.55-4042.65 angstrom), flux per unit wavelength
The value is 0.9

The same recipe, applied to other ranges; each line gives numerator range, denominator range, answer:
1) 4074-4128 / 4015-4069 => 0.86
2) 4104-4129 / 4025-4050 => 0.87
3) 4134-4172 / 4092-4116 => 1.14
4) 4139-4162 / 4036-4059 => 0.91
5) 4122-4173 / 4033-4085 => 0.95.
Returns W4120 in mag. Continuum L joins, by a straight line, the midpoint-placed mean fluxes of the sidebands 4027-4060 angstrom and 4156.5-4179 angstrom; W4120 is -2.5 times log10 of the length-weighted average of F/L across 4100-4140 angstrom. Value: 0.09 mag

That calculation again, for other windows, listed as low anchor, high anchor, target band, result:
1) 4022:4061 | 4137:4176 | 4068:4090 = 0.07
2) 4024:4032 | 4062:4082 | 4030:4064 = 0.01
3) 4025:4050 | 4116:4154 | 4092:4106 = 0.26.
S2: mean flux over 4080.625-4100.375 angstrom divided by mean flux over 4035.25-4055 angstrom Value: 0.85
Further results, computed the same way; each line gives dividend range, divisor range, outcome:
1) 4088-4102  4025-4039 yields 0.74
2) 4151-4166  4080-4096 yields 1.04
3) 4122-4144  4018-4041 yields 0.88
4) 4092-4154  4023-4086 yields 0.88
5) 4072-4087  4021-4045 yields 0.89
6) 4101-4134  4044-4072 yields 0.91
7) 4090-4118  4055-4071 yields 0.84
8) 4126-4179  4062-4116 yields 1.05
